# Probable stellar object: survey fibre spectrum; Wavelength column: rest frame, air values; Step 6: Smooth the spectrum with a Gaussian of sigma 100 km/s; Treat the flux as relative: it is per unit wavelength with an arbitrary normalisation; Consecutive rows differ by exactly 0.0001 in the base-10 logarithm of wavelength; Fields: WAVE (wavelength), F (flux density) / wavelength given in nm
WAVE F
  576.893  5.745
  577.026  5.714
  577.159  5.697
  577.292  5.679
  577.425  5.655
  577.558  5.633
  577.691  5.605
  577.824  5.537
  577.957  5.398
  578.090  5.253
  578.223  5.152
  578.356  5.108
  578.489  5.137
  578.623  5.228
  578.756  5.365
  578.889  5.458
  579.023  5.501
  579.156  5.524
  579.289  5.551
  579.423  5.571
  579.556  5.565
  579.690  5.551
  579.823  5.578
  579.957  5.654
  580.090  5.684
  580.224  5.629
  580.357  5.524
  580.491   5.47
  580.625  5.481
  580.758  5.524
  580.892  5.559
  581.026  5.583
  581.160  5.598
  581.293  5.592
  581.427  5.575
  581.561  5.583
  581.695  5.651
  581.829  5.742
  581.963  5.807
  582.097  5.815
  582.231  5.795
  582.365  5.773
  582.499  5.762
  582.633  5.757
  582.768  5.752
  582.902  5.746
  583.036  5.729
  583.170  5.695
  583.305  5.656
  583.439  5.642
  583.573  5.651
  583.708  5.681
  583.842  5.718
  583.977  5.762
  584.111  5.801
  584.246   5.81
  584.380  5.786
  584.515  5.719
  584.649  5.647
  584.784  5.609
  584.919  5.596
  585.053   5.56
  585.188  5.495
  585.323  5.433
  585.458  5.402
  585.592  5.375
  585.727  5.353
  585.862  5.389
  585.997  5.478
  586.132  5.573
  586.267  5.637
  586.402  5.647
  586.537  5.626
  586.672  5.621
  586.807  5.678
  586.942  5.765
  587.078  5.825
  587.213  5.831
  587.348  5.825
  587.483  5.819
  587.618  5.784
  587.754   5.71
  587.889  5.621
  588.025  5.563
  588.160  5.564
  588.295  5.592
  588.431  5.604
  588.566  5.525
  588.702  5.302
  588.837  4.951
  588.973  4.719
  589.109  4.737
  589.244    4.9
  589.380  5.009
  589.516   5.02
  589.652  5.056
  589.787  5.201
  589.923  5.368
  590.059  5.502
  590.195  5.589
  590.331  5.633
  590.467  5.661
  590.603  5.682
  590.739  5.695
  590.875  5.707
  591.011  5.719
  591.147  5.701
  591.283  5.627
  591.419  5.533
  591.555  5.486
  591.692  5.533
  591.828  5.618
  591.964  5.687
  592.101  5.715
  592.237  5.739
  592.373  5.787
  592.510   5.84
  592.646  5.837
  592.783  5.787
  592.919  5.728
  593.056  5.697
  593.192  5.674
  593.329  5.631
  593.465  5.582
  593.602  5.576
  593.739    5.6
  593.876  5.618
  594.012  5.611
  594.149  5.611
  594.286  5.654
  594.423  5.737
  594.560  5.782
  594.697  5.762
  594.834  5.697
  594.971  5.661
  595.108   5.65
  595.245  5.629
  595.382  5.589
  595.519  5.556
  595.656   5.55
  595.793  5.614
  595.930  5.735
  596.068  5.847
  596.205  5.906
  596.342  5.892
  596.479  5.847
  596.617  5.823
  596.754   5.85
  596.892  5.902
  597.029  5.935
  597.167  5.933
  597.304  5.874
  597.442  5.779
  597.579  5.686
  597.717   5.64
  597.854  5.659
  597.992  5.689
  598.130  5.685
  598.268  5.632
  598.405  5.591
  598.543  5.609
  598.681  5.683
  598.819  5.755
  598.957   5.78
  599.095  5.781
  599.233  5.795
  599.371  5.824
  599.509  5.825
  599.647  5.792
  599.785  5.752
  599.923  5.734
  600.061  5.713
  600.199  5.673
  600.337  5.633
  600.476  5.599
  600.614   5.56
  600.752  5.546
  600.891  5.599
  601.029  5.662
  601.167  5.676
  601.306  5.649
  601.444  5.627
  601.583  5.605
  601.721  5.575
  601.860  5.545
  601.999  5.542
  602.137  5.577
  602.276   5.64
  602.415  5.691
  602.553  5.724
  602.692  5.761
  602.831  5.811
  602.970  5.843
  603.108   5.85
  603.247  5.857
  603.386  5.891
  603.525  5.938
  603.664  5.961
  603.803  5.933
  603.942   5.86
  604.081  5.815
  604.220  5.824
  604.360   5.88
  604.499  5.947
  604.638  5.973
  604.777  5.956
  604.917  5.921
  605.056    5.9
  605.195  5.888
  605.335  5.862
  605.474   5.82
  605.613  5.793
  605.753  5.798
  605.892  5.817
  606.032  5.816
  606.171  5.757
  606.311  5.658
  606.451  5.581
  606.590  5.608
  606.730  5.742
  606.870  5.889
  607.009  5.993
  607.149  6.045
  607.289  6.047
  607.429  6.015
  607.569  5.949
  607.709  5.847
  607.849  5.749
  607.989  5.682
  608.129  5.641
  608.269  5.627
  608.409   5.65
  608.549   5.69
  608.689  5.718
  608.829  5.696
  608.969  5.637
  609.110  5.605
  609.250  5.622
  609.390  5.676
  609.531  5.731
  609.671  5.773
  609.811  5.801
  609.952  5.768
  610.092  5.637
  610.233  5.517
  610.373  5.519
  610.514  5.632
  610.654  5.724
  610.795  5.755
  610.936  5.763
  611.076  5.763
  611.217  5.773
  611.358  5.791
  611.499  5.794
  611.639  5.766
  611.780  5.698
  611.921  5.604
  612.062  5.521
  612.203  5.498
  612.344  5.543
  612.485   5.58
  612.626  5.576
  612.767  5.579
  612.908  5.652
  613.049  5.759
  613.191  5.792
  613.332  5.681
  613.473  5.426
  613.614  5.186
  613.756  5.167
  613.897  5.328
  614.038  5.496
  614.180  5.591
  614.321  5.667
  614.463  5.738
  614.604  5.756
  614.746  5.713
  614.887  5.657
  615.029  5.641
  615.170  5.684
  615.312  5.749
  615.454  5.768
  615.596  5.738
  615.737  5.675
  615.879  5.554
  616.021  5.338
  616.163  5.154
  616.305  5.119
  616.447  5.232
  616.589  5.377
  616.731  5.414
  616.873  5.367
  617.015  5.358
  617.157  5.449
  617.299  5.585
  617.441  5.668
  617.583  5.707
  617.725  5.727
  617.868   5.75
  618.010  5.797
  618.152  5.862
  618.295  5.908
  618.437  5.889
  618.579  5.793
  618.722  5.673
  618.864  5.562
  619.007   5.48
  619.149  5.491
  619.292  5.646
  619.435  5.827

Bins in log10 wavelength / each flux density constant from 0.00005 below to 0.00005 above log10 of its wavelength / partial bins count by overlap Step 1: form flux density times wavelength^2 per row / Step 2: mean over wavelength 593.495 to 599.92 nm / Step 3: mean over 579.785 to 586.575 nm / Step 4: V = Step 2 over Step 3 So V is 1.06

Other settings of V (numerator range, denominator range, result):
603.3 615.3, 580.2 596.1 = 1.10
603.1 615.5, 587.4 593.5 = 1.10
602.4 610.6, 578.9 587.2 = 1.11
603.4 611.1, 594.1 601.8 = 1.04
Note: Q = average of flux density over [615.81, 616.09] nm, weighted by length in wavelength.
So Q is 5.44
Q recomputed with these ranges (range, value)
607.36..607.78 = 5.93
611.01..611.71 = 5.78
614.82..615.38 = 5.68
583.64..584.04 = 5.71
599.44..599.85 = 5.79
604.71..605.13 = 5.92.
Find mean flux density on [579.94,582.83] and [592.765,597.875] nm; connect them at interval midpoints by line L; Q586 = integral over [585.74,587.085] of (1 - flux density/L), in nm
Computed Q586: 0.02 nm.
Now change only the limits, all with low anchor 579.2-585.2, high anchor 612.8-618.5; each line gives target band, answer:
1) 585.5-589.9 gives 0.15 nm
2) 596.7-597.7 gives -0.04 nm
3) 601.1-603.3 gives -0.03 nm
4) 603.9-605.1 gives -0.06 nm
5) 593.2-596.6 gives -0.03 nm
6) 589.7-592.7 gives 0.00 nm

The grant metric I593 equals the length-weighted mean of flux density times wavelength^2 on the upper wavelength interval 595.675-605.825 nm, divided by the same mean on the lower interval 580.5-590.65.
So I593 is 1.1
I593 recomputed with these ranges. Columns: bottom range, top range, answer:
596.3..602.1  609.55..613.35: 1.04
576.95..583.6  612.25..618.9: 1.13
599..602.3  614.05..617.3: 1.03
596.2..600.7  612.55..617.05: 1.01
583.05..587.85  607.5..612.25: 1.09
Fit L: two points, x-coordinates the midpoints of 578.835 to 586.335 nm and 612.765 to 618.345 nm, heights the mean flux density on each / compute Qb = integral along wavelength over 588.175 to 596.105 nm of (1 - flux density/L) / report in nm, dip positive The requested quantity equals 0.08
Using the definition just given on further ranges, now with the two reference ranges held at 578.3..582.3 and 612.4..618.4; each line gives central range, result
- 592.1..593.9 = -0.05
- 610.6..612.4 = -0.04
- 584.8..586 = 0.02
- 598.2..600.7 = -0.07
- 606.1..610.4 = -0.13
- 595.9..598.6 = -0.11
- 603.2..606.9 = -0.18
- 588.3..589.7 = 0.11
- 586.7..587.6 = -0.04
